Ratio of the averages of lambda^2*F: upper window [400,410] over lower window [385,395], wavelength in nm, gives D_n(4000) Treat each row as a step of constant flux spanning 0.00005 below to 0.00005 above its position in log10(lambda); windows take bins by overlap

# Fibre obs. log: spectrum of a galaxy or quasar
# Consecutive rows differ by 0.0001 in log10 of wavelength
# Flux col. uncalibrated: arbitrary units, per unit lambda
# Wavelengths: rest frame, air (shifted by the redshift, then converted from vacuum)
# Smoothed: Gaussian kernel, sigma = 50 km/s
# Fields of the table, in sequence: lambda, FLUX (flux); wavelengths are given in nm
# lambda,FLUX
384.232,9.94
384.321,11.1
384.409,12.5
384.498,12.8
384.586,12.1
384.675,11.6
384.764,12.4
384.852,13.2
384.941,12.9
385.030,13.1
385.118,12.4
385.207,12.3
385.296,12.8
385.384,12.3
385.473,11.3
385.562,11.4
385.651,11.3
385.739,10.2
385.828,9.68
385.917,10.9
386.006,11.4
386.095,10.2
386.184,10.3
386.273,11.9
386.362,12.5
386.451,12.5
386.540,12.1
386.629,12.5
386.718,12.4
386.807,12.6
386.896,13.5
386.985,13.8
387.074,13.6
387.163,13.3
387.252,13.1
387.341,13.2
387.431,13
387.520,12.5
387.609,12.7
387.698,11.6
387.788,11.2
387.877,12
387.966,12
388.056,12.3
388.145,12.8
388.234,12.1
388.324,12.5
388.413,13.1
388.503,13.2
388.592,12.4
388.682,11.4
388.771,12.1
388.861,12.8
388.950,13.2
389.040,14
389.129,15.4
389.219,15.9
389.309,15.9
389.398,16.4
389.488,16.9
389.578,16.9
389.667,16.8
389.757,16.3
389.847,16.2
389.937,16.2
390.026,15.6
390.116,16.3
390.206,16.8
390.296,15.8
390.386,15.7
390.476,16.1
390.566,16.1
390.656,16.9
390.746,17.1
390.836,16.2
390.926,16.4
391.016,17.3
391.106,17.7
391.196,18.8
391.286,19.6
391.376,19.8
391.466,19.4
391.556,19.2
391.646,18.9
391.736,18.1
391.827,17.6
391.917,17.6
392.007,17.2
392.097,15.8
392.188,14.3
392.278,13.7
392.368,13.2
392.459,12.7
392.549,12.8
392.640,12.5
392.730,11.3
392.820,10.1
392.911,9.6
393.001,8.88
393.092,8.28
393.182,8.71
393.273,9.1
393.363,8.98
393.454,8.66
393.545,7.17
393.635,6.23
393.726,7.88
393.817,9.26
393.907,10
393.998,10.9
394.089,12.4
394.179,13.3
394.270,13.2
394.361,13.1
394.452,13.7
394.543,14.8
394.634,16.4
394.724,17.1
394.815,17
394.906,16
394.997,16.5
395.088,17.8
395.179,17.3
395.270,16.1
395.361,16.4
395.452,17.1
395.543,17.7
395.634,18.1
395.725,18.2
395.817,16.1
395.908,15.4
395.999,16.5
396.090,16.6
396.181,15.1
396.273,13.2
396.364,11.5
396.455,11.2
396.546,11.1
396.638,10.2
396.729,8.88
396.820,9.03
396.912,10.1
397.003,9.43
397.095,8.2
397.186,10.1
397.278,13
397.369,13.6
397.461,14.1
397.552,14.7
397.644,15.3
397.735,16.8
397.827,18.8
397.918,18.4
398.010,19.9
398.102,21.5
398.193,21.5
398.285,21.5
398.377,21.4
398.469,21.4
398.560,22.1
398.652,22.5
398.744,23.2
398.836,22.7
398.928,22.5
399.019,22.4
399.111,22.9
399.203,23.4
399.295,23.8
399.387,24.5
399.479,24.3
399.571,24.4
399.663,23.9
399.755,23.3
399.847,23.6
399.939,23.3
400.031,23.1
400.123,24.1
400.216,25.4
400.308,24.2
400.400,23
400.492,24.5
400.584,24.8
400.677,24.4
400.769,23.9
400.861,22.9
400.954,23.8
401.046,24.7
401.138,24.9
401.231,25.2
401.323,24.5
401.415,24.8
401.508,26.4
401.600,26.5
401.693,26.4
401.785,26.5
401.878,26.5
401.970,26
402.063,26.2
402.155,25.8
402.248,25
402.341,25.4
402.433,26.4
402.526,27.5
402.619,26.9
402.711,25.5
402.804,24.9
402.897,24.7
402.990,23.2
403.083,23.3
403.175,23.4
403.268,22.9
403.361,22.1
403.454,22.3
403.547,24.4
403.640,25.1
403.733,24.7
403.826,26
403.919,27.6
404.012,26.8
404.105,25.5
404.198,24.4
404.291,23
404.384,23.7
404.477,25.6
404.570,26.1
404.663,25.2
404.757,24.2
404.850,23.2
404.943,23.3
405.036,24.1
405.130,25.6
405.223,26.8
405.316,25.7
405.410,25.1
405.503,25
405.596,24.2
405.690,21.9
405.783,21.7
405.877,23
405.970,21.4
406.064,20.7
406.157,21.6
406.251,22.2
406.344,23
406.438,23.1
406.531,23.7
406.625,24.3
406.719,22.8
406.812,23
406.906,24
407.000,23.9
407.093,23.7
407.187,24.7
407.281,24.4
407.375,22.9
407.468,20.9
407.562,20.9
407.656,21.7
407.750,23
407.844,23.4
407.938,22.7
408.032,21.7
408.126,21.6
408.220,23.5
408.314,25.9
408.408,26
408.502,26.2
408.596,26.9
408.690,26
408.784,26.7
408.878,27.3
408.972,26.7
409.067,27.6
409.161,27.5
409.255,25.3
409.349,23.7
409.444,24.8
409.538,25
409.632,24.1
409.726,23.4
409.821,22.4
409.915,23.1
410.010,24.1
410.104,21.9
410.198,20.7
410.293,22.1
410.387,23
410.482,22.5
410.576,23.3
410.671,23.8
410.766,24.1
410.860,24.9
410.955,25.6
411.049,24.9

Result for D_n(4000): 1.94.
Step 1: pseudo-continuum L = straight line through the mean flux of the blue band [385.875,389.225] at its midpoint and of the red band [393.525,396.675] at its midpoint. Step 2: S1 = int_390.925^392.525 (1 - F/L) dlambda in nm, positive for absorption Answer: -0.44 nm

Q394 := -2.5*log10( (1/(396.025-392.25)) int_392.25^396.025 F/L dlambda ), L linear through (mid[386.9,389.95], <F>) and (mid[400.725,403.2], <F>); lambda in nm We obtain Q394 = 0.39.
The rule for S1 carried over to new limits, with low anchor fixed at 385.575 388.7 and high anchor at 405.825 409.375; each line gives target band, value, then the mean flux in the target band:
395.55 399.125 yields 0.345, 16.4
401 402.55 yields -0.395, 25.8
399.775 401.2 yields -0.304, 24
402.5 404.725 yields -0.325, 24.8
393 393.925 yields 0.433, 8.4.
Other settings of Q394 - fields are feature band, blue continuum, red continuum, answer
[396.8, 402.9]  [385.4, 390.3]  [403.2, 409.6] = -0.084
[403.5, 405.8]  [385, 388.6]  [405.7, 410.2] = -0.133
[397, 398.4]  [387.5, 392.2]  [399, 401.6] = 0.332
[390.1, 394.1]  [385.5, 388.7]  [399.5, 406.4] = 0.136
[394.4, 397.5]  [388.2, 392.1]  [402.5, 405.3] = 0.350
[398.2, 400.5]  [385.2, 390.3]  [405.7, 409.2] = -0.193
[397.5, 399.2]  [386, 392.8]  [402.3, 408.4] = -0.040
